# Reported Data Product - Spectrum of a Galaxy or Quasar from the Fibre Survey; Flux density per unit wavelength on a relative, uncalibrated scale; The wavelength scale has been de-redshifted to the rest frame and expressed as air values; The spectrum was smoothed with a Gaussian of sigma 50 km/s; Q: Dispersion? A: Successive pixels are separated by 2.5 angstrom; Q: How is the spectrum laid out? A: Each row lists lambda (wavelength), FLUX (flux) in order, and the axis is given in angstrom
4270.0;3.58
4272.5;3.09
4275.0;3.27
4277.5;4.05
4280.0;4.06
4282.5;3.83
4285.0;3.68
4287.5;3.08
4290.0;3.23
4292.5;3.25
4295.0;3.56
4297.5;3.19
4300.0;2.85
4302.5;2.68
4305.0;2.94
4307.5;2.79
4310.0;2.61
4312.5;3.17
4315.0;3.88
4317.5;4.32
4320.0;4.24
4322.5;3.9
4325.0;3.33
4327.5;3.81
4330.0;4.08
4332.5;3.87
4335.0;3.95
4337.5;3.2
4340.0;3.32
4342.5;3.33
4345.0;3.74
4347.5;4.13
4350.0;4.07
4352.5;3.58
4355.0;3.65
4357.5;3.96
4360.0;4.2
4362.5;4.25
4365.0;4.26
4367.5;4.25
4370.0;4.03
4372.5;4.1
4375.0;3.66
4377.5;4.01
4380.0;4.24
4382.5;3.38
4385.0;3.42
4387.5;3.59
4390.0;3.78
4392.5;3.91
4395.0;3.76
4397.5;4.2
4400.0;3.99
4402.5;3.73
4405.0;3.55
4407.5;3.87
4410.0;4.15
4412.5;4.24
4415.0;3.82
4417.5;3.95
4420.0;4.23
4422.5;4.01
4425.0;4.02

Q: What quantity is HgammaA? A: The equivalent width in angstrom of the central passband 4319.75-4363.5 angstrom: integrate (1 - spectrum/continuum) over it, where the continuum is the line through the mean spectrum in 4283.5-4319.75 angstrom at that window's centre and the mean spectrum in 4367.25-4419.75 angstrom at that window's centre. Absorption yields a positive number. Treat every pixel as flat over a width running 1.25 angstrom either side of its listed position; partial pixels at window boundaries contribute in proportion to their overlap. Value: -3.3 angstrom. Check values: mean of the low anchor 3.26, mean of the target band 3.8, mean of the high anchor 3.89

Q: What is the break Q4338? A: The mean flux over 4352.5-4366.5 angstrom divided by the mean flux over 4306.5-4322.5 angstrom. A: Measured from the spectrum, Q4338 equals 1.14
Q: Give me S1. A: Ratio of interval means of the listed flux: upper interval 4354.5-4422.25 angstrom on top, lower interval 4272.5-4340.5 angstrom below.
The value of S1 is 1.1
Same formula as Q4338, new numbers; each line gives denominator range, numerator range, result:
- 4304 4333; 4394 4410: 1.08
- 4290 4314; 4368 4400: 1.27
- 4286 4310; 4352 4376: 1.32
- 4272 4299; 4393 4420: 1.13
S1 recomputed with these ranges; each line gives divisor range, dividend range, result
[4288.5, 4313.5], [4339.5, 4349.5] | 1.22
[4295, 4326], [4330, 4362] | 1.13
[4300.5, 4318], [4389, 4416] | 1.25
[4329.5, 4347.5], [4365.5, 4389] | 1.06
